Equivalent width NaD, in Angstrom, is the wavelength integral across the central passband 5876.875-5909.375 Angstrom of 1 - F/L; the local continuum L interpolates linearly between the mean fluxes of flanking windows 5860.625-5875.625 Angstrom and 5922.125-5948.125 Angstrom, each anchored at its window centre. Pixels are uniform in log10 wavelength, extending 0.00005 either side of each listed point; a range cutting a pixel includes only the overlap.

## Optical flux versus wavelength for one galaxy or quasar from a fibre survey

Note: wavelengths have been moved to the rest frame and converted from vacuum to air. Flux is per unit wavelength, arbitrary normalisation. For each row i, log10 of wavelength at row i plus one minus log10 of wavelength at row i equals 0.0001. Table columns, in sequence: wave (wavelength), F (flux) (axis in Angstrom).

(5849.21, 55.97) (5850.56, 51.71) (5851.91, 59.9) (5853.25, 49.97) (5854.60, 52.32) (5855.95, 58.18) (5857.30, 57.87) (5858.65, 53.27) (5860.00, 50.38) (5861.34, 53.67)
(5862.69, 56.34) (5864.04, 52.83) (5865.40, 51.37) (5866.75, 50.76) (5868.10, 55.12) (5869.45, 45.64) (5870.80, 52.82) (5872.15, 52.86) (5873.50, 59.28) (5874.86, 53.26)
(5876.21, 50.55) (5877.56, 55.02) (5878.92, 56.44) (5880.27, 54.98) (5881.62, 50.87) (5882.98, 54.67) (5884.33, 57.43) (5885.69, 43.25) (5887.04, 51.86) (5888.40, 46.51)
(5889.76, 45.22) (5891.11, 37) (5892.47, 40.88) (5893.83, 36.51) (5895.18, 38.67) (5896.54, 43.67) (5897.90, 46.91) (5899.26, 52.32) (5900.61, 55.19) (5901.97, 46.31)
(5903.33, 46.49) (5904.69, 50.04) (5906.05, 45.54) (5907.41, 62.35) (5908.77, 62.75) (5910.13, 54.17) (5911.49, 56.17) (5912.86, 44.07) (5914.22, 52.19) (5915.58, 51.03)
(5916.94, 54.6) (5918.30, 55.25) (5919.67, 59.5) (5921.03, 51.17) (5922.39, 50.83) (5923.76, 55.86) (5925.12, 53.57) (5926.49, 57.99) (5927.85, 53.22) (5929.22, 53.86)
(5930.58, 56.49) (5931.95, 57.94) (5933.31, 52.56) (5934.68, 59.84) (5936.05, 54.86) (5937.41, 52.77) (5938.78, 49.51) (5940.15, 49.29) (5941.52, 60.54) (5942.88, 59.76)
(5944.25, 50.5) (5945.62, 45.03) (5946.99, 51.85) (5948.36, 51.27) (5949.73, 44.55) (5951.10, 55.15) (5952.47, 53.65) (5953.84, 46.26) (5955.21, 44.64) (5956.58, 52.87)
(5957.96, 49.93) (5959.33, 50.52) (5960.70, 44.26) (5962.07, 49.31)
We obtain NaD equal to 2.59 Angstrom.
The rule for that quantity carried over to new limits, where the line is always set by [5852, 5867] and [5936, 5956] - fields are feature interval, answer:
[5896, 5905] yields 0.6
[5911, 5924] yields -0.2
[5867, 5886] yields 0.0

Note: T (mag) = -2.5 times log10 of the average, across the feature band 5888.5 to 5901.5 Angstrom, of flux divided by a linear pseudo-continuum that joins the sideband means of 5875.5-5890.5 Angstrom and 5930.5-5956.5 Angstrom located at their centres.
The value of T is 0.17 mag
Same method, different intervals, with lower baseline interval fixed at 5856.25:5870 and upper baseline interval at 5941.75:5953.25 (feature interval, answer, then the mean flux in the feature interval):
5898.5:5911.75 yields -0.01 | 53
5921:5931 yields -0.04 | 54.3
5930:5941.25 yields -0.05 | 54.3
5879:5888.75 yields 0.02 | 51.9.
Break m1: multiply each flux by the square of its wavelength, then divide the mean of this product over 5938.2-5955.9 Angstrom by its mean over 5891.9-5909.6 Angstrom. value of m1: 1.1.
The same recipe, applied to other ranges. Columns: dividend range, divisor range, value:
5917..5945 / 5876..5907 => 1.15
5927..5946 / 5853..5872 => 1.05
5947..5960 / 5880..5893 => 1.06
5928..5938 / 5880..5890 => 1.11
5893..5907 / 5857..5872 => 0.89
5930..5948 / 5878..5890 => 1.07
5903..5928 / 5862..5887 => 1.03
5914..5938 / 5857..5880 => 1.05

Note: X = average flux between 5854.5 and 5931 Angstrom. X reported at 51.7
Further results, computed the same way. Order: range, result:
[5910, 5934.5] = 54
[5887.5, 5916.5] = 48.4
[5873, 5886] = 53.8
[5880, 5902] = 47.1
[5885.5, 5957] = 51.1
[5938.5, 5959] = 51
